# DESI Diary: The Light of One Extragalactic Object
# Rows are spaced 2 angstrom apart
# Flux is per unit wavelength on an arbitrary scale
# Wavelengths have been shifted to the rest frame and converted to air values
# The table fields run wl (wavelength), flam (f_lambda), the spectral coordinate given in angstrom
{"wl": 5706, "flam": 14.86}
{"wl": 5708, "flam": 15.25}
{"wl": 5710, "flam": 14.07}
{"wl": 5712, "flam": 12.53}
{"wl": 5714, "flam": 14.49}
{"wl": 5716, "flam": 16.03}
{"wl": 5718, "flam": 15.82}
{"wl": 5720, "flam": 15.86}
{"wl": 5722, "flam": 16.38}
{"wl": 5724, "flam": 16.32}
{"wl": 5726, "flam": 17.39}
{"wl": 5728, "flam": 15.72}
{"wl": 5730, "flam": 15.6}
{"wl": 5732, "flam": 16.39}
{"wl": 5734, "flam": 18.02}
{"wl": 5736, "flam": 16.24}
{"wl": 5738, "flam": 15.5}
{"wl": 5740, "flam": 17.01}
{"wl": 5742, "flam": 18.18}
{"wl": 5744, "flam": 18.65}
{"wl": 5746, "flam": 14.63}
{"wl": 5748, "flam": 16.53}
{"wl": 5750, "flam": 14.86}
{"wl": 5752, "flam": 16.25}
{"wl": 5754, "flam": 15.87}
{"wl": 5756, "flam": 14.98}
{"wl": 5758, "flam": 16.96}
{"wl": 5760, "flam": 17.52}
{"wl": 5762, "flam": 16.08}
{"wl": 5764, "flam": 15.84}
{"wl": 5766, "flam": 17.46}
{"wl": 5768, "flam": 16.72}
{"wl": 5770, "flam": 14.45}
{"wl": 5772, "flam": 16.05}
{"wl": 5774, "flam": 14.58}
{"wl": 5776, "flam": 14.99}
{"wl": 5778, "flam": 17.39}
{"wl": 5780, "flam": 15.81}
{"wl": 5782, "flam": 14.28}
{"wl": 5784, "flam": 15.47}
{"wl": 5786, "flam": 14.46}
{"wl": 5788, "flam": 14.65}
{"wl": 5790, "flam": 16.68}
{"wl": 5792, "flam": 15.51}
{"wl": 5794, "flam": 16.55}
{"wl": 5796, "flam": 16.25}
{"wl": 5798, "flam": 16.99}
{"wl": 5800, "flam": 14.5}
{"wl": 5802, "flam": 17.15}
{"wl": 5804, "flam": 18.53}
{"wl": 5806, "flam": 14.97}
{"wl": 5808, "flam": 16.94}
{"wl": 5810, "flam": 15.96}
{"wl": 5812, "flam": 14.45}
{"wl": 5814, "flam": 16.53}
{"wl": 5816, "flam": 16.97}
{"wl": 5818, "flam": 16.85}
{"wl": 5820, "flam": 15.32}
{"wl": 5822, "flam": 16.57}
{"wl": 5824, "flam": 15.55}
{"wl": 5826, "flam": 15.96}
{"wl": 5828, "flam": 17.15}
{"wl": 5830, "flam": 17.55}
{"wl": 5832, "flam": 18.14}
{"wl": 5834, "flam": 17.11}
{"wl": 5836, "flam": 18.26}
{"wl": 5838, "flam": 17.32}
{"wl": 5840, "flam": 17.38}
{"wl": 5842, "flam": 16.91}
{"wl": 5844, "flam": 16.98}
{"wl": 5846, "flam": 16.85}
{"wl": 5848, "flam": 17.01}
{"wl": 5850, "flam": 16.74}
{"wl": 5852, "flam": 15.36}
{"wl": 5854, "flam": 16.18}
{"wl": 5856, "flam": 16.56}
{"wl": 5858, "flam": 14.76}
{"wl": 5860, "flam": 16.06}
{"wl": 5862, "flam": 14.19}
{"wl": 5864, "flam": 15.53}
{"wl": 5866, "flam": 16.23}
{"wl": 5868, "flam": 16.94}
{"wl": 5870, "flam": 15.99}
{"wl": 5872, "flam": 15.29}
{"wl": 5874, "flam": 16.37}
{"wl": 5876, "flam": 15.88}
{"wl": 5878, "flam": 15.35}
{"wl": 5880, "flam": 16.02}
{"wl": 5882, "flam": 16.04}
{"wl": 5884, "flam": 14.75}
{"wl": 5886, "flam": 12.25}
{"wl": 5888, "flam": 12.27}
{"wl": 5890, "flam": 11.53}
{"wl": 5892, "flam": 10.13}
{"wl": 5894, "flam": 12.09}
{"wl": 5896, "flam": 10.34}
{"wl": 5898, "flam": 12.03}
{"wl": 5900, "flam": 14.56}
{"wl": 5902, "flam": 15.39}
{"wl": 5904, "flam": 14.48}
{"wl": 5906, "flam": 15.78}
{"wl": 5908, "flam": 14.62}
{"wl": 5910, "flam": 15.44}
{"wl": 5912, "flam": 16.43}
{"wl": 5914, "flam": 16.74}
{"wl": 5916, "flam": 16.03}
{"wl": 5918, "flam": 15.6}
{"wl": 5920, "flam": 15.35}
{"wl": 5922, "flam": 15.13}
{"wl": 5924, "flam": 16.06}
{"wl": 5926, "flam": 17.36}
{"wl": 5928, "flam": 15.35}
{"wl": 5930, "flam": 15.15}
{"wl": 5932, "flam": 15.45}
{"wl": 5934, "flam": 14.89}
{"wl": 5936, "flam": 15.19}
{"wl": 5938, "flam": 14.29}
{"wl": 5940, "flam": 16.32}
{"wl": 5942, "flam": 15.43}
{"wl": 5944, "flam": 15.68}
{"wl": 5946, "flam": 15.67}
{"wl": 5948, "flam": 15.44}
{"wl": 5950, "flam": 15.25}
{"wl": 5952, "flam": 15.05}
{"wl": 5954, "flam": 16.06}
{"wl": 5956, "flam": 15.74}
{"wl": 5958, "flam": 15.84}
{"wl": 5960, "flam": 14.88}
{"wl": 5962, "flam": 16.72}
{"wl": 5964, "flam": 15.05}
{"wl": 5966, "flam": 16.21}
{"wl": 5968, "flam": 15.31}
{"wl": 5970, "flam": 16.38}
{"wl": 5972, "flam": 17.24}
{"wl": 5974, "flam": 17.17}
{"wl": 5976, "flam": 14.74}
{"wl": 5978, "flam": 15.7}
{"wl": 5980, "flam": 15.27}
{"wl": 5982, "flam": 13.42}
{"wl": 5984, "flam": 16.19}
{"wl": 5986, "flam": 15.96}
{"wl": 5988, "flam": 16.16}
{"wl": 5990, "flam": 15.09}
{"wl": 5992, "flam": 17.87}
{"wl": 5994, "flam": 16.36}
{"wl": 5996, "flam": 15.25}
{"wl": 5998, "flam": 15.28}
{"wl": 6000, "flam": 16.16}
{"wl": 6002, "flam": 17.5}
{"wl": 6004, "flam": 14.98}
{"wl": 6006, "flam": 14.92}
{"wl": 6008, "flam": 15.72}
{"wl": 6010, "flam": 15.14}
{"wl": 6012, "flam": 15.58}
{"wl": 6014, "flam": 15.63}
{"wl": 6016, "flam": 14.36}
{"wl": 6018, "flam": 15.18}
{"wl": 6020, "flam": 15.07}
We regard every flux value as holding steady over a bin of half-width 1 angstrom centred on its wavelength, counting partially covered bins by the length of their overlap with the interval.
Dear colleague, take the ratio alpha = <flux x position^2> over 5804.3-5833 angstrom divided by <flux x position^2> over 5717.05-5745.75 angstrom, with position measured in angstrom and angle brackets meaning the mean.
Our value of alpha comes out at 1.0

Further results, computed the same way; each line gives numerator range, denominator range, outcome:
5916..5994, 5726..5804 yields 1.04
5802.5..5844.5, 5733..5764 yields 1.04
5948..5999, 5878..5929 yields 1.11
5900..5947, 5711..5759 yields 1.03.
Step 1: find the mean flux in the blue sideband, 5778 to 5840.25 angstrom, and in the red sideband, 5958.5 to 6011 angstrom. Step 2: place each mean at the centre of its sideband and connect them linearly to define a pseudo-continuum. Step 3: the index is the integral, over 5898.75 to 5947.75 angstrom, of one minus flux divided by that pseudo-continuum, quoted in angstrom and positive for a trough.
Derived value 1.5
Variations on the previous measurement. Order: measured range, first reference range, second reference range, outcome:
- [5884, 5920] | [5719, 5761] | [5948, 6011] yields 4.6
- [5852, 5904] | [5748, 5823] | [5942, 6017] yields 4.4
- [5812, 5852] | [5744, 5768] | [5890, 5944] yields -3.2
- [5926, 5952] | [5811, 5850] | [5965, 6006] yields 1.2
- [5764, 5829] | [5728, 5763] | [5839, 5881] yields 1.2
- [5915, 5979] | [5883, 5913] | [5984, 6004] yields -3.7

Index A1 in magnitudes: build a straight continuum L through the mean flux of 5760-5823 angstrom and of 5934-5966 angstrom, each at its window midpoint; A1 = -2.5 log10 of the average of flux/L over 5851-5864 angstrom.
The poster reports 0.02 mag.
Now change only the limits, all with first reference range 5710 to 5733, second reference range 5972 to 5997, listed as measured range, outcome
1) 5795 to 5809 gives -0.05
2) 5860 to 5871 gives -0.01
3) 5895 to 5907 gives 0.15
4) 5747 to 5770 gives -0.04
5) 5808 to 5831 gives -0.04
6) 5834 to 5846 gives -0.11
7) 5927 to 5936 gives 0.04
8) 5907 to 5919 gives 0.00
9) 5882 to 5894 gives 0.25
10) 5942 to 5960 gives 0.02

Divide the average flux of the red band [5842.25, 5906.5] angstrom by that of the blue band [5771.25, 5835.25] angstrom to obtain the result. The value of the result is 0.9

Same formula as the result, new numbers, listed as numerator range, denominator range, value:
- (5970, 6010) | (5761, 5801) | 1.01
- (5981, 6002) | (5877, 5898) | 1.22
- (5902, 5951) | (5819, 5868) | 0.94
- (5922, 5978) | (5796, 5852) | 0.94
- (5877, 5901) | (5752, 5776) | 0.82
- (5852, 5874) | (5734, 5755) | 0.96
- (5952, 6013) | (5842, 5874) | 0.98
